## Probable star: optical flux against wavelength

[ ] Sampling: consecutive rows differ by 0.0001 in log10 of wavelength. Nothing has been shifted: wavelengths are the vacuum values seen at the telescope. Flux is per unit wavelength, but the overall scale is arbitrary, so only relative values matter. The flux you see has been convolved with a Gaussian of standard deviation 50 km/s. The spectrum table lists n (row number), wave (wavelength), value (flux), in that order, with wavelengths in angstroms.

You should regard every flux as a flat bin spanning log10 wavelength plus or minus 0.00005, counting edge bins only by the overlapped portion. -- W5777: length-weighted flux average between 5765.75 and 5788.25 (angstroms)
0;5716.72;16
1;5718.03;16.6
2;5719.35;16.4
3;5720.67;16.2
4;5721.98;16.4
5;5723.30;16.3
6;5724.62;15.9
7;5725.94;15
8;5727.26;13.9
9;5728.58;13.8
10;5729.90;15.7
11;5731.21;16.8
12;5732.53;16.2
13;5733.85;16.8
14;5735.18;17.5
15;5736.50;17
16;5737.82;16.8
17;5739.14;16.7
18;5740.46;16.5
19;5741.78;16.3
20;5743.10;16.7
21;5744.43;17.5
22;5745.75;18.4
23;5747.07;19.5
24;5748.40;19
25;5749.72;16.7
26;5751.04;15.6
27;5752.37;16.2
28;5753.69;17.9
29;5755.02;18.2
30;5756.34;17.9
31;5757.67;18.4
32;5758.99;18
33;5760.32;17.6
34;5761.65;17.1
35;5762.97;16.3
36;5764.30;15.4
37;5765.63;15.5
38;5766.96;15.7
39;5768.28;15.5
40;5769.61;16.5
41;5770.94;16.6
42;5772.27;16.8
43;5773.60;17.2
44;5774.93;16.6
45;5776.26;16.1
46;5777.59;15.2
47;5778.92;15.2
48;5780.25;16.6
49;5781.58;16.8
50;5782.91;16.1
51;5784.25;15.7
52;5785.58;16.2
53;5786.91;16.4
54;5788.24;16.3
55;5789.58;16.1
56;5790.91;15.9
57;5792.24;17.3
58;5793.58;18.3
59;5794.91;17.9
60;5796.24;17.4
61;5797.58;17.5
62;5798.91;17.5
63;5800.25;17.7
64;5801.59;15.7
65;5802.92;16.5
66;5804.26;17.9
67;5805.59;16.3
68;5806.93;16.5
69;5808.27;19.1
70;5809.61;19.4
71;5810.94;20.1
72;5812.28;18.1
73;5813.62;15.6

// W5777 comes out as 16.2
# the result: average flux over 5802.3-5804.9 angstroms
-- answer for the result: 17.2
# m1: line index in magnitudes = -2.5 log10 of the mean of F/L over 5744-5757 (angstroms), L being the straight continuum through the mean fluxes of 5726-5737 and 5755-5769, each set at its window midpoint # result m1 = -0.08 mag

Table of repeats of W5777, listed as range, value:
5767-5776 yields 16.5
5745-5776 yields 17.1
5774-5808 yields 16.7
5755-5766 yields 17.1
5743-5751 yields 17.9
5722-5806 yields 16.7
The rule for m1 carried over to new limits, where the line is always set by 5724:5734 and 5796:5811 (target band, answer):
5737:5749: -0.11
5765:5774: 0.02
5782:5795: 0.04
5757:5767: -0.03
